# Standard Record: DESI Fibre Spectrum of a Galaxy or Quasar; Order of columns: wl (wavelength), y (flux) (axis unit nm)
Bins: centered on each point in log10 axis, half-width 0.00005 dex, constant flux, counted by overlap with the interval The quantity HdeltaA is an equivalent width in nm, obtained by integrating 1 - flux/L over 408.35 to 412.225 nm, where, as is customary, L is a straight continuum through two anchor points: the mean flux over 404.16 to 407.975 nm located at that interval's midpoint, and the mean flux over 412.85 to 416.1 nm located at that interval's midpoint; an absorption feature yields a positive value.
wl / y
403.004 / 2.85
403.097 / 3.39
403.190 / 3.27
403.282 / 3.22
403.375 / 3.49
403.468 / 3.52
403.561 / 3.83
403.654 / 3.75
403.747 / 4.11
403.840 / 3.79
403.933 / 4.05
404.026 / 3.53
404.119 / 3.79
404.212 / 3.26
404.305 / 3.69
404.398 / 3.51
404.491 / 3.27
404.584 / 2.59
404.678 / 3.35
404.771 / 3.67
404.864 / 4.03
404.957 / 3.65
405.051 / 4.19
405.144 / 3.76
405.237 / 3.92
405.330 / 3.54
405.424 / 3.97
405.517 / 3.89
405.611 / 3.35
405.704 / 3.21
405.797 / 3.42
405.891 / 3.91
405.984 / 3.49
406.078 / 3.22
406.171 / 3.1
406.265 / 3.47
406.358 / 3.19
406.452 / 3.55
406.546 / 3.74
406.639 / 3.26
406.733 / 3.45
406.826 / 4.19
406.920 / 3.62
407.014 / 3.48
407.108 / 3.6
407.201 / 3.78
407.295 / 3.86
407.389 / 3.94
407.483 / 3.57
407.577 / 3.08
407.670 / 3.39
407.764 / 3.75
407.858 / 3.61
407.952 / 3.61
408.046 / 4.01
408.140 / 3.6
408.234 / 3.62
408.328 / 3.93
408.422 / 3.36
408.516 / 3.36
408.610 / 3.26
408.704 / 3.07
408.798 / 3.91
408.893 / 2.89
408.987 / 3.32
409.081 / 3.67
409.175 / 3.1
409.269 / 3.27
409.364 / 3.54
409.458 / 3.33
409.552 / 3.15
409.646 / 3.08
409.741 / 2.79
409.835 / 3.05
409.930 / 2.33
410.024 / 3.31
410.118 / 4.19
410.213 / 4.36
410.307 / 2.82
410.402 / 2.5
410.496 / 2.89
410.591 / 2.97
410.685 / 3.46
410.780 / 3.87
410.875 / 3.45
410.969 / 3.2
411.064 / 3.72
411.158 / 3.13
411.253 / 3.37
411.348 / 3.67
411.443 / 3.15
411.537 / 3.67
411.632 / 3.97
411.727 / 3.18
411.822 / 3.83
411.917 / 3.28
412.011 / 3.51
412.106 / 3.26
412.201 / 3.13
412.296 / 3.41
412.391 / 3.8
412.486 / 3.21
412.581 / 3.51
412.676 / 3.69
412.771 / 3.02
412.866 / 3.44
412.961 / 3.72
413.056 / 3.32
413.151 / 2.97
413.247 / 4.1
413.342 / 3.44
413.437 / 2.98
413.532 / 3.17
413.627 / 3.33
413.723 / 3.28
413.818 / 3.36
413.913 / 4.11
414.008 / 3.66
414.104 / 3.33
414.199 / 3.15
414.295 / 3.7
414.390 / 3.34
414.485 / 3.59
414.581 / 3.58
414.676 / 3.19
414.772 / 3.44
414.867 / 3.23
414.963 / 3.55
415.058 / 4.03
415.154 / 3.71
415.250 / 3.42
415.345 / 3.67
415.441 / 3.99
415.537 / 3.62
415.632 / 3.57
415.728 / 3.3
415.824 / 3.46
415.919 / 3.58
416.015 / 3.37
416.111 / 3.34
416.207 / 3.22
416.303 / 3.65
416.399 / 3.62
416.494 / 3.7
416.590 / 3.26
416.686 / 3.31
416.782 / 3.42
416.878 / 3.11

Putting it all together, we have 0.21 nm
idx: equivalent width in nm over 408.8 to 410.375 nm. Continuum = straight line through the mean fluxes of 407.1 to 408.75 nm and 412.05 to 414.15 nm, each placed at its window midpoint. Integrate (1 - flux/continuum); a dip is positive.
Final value 0.114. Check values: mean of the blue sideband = 3.58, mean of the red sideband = 3.42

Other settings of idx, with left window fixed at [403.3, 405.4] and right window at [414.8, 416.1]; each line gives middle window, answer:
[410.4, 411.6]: 0.083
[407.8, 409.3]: 0.057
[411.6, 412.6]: 0.039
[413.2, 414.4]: 0.040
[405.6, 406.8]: 0.068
